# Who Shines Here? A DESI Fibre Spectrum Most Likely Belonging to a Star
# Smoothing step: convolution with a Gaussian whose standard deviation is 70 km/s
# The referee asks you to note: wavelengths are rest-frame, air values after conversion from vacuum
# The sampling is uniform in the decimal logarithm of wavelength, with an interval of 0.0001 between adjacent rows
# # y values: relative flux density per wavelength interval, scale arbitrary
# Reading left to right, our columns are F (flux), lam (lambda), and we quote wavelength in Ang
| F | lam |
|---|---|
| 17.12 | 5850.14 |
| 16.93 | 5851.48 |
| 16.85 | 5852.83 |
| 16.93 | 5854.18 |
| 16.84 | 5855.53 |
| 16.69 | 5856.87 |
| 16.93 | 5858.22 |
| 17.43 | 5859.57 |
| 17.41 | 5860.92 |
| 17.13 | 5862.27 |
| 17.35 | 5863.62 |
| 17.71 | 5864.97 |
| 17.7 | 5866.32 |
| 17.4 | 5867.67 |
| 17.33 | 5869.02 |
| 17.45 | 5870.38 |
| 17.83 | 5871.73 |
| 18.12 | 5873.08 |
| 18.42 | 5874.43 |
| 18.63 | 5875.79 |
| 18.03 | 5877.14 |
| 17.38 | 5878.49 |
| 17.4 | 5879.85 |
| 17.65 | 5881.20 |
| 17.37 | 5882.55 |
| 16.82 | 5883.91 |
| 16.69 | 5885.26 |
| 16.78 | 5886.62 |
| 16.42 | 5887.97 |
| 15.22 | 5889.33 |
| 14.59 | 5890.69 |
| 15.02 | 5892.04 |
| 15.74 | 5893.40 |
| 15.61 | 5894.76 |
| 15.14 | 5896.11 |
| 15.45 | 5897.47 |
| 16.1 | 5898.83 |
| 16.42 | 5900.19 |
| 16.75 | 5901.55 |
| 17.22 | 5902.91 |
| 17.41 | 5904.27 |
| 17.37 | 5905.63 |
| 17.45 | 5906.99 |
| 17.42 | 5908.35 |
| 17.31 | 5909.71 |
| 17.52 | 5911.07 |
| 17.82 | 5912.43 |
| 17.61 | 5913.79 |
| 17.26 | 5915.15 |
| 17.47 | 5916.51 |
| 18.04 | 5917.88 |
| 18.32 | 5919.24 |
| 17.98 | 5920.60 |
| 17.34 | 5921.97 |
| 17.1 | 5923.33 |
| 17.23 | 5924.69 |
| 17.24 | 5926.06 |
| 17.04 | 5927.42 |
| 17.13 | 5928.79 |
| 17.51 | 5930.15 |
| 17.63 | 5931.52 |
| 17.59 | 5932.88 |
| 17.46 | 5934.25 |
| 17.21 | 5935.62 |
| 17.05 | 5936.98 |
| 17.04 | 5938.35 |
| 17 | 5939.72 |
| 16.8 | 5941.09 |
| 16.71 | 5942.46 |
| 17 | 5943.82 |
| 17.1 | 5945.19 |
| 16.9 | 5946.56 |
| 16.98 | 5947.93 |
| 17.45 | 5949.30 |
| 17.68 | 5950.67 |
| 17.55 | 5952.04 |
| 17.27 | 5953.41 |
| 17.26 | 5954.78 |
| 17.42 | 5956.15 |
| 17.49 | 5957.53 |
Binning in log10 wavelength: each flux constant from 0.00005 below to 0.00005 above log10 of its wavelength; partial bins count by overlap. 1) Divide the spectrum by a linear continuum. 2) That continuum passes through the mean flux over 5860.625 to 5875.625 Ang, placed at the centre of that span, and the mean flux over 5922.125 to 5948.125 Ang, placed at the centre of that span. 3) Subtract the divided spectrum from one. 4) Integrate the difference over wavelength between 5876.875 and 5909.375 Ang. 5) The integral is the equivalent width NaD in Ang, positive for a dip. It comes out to 1.71 Ang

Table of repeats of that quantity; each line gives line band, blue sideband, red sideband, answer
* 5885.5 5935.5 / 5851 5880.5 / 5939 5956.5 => 1.1 Ang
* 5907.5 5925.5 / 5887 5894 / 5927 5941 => -1.1 Ang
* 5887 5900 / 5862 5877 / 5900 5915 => 1.4 Ang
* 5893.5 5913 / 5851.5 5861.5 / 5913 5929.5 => 0.7 Ang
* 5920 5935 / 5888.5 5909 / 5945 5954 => -0.5 Ang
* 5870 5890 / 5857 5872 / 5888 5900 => -1.2 Ang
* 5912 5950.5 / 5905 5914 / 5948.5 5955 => 0.3 Ang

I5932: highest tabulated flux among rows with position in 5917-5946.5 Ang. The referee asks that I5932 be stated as 18.32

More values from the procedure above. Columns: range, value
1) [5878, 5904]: 17.65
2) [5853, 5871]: 17.71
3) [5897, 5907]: 17.45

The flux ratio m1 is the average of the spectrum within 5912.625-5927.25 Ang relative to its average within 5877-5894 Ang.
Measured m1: 1.06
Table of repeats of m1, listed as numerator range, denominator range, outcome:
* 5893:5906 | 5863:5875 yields 0.92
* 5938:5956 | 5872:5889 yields 0.98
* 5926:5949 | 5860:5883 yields 0.97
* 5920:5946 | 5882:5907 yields 1.06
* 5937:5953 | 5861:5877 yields 0.96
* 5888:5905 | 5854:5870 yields 0.92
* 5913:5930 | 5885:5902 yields 1.11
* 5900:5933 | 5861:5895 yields 1.02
